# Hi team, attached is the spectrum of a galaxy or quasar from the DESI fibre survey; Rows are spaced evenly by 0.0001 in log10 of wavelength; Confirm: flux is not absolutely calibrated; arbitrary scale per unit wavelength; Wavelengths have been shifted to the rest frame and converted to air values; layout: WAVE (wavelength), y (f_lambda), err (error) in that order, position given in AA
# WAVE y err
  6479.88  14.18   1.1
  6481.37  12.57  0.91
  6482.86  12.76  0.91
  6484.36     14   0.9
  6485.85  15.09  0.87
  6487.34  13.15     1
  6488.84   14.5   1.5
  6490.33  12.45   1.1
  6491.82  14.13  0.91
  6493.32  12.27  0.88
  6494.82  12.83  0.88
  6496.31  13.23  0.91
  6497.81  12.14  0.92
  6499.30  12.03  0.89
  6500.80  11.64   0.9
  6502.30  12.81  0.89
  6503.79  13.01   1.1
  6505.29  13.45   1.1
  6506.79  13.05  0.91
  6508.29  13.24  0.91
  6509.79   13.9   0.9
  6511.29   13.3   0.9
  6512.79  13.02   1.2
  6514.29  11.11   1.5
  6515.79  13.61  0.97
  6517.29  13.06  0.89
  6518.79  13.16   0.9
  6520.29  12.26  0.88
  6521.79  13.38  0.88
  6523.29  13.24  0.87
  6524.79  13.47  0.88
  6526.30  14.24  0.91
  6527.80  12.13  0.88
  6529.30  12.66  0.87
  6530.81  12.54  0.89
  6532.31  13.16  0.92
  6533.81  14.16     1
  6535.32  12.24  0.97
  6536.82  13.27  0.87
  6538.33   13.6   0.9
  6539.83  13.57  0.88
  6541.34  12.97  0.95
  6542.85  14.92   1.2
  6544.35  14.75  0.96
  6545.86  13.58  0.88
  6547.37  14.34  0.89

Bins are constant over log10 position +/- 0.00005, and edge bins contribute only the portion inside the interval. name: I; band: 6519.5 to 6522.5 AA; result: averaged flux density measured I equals 12.8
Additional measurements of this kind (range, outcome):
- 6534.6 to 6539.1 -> 13.1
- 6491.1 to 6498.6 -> 12.9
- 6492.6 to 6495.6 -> 12.6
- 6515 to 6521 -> 13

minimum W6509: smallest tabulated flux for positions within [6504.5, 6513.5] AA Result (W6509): 13.02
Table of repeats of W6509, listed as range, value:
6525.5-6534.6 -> 12.13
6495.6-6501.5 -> 11.64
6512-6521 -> 11.11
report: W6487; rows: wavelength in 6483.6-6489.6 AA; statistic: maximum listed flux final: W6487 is 15.09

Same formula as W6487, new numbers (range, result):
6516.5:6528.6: 14.24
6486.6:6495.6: 14.5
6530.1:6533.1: 13.16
